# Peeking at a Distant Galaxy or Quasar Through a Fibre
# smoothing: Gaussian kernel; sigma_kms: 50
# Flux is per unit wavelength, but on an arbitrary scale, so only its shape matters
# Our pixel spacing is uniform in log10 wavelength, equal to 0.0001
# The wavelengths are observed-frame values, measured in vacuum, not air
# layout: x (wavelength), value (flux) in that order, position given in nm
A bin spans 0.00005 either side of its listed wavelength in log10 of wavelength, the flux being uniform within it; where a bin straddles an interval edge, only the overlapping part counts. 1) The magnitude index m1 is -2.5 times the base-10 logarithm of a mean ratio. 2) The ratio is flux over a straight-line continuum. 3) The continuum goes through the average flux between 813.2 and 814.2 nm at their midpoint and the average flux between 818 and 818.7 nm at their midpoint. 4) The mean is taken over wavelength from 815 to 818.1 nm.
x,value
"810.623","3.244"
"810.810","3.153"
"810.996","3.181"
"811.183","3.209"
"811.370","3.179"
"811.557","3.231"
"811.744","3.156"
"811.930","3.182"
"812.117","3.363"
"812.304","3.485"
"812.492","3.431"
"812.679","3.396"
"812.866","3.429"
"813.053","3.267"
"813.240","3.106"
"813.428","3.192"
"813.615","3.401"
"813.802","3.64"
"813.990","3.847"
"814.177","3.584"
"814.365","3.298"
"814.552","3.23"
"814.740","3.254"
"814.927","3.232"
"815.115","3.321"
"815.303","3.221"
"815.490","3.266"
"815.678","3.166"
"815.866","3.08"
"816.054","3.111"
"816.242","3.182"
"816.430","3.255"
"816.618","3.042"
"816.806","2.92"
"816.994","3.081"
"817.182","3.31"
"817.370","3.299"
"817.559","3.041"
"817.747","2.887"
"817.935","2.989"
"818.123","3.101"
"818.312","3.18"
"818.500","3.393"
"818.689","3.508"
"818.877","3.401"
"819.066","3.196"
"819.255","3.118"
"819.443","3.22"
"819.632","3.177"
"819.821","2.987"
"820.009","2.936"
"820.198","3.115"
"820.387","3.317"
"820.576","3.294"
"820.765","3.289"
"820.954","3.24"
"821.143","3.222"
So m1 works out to 0.068 mag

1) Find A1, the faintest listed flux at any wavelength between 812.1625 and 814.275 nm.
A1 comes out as 3.106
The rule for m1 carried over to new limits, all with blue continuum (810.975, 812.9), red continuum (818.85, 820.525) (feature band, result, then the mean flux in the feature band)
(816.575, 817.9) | 0.04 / 3.08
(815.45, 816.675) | 0.02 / 3.15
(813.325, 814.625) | -0.06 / 3.46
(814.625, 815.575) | -0.01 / 3.26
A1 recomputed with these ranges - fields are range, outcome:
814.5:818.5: 2.887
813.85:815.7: 3.166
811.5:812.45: 3.156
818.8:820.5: 2.936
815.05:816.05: 3.08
